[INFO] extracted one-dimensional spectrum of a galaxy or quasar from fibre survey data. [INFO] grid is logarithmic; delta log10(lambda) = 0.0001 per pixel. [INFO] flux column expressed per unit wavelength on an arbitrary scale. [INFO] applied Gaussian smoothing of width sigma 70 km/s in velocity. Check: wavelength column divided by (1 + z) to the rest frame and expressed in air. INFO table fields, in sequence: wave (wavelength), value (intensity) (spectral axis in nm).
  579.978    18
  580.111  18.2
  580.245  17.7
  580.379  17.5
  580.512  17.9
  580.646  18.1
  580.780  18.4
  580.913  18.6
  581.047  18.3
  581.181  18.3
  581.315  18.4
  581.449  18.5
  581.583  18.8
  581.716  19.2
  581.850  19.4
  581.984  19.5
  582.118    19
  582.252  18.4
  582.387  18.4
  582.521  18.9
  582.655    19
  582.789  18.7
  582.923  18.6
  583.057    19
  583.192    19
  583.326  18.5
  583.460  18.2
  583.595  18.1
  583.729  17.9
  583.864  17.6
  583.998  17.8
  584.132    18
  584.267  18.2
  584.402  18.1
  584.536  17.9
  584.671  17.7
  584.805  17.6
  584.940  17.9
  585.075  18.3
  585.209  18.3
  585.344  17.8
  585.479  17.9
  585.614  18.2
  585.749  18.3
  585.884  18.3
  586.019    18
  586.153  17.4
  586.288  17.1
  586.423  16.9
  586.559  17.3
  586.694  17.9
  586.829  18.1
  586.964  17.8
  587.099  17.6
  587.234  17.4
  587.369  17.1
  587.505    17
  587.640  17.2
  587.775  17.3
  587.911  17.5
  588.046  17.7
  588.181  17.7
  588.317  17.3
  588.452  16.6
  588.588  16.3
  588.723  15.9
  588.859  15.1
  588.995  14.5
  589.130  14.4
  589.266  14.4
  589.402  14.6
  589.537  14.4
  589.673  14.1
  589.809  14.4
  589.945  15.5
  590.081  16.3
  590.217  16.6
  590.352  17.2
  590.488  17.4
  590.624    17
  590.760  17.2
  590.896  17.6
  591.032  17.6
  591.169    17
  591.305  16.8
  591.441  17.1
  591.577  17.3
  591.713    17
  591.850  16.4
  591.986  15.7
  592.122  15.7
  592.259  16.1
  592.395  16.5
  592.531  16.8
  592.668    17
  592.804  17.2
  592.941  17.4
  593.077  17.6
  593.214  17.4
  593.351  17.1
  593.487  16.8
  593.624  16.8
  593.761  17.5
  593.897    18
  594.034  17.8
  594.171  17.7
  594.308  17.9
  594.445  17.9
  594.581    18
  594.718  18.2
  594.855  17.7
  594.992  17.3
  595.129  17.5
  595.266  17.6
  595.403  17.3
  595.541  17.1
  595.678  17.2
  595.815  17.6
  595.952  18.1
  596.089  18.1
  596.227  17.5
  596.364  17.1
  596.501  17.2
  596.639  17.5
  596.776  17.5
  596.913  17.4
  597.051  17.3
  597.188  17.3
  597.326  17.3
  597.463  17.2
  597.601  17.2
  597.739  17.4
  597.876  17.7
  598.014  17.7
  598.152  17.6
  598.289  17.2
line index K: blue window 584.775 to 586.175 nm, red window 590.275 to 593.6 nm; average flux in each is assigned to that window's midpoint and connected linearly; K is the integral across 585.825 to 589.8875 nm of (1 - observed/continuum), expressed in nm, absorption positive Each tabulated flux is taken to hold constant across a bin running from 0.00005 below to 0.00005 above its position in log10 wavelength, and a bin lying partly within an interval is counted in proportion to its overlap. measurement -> 0.25 nm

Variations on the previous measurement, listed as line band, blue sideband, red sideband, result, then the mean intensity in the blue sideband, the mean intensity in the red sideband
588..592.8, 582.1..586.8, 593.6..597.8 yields 0.41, 18.1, 17.5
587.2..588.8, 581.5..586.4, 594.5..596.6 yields 0.09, 18.3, 17.6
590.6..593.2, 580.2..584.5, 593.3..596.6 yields 0.13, 18.4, 17.5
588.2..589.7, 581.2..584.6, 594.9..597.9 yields 0.22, 18.5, 17.4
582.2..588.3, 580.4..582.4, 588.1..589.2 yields -0.26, 18.6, 16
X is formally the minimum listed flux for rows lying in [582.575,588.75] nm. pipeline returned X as 15.9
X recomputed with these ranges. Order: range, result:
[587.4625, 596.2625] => 14.1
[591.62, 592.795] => 15.7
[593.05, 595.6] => 16.8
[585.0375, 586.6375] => 16.9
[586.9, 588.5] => 16.6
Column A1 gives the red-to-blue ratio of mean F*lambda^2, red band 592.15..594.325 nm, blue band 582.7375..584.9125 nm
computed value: 0.98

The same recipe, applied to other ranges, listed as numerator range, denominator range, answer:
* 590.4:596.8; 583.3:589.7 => 1.03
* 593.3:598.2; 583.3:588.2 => 1.02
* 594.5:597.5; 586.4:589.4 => 1.08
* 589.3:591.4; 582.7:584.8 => 0.91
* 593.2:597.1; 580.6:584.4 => 0.99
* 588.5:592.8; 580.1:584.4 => 0.90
